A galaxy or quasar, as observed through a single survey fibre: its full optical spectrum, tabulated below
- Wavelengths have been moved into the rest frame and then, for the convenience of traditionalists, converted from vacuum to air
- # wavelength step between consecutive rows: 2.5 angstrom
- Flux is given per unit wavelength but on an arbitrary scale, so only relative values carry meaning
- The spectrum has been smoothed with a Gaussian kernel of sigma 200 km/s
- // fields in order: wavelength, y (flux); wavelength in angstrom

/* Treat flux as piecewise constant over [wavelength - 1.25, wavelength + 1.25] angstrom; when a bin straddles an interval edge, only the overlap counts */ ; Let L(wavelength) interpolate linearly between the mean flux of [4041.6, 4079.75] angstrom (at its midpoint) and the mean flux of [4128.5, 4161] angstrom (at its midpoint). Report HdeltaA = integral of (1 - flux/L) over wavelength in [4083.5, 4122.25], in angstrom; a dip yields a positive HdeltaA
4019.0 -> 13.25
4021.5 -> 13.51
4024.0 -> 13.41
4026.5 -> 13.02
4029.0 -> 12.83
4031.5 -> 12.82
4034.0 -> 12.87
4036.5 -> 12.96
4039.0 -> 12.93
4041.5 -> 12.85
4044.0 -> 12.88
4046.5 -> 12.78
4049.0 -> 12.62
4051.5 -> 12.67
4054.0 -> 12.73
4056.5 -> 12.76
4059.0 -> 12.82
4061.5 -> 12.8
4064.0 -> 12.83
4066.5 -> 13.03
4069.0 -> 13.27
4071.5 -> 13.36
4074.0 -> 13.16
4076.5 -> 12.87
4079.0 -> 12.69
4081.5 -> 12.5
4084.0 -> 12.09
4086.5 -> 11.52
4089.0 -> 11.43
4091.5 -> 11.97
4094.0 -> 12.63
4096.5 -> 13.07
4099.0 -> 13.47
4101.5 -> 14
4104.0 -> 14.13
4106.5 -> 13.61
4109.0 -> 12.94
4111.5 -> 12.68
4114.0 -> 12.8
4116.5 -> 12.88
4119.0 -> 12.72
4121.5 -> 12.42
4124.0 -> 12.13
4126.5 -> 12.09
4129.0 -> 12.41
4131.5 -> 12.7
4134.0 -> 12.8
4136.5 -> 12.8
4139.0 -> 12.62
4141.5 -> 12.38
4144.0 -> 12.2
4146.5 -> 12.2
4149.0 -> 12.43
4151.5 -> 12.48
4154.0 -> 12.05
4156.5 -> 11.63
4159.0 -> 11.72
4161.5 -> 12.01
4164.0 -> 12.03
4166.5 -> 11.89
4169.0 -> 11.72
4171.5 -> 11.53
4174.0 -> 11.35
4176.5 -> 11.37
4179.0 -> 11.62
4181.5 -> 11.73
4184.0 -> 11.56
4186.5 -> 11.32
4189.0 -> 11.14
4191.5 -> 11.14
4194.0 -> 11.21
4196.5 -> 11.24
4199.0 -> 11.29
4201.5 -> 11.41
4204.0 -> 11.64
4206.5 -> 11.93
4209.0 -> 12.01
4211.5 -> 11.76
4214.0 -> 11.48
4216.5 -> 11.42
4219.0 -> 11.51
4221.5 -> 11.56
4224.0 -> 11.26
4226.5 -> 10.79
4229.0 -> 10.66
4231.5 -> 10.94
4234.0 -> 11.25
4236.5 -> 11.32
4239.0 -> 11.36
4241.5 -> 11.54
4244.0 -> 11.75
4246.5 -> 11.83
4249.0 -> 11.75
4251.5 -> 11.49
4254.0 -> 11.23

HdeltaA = -0.6 angstrom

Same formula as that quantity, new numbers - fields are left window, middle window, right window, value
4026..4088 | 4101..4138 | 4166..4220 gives -1.98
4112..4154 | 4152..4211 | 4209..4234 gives 1.17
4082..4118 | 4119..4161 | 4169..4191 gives -0.68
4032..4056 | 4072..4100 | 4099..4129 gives 0.84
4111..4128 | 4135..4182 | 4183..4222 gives 0.14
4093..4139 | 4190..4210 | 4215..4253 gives 0.56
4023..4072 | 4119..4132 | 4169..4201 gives -0.35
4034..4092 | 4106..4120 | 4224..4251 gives -0.69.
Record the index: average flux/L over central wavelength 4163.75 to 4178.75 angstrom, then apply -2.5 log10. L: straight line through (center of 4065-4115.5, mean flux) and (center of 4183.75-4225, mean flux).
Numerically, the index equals 0.023 mag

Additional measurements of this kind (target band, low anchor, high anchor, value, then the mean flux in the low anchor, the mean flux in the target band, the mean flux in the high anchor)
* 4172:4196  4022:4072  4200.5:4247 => 0.036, 12.9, 11.4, 11.4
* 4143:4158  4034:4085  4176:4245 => -0.017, 12.8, 12.2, 11.4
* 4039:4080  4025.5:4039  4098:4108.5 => 0.028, 12.9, 12.9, 13.7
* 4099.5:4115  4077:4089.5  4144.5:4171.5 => -0.110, 12.1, 13.4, 12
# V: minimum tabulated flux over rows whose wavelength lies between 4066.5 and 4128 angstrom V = 11.43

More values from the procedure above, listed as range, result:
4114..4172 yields 11.53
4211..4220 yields 11.42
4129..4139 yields 12.41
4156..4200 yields 11.14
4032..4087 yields 11.52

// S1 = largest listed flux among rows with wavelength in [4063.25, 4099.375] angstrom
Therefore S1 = 13.47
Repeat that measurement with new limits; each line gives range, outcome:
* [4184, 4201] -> 11.56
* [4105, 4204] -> 13.61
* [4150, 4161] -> 12.48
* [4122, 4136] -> 12.8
